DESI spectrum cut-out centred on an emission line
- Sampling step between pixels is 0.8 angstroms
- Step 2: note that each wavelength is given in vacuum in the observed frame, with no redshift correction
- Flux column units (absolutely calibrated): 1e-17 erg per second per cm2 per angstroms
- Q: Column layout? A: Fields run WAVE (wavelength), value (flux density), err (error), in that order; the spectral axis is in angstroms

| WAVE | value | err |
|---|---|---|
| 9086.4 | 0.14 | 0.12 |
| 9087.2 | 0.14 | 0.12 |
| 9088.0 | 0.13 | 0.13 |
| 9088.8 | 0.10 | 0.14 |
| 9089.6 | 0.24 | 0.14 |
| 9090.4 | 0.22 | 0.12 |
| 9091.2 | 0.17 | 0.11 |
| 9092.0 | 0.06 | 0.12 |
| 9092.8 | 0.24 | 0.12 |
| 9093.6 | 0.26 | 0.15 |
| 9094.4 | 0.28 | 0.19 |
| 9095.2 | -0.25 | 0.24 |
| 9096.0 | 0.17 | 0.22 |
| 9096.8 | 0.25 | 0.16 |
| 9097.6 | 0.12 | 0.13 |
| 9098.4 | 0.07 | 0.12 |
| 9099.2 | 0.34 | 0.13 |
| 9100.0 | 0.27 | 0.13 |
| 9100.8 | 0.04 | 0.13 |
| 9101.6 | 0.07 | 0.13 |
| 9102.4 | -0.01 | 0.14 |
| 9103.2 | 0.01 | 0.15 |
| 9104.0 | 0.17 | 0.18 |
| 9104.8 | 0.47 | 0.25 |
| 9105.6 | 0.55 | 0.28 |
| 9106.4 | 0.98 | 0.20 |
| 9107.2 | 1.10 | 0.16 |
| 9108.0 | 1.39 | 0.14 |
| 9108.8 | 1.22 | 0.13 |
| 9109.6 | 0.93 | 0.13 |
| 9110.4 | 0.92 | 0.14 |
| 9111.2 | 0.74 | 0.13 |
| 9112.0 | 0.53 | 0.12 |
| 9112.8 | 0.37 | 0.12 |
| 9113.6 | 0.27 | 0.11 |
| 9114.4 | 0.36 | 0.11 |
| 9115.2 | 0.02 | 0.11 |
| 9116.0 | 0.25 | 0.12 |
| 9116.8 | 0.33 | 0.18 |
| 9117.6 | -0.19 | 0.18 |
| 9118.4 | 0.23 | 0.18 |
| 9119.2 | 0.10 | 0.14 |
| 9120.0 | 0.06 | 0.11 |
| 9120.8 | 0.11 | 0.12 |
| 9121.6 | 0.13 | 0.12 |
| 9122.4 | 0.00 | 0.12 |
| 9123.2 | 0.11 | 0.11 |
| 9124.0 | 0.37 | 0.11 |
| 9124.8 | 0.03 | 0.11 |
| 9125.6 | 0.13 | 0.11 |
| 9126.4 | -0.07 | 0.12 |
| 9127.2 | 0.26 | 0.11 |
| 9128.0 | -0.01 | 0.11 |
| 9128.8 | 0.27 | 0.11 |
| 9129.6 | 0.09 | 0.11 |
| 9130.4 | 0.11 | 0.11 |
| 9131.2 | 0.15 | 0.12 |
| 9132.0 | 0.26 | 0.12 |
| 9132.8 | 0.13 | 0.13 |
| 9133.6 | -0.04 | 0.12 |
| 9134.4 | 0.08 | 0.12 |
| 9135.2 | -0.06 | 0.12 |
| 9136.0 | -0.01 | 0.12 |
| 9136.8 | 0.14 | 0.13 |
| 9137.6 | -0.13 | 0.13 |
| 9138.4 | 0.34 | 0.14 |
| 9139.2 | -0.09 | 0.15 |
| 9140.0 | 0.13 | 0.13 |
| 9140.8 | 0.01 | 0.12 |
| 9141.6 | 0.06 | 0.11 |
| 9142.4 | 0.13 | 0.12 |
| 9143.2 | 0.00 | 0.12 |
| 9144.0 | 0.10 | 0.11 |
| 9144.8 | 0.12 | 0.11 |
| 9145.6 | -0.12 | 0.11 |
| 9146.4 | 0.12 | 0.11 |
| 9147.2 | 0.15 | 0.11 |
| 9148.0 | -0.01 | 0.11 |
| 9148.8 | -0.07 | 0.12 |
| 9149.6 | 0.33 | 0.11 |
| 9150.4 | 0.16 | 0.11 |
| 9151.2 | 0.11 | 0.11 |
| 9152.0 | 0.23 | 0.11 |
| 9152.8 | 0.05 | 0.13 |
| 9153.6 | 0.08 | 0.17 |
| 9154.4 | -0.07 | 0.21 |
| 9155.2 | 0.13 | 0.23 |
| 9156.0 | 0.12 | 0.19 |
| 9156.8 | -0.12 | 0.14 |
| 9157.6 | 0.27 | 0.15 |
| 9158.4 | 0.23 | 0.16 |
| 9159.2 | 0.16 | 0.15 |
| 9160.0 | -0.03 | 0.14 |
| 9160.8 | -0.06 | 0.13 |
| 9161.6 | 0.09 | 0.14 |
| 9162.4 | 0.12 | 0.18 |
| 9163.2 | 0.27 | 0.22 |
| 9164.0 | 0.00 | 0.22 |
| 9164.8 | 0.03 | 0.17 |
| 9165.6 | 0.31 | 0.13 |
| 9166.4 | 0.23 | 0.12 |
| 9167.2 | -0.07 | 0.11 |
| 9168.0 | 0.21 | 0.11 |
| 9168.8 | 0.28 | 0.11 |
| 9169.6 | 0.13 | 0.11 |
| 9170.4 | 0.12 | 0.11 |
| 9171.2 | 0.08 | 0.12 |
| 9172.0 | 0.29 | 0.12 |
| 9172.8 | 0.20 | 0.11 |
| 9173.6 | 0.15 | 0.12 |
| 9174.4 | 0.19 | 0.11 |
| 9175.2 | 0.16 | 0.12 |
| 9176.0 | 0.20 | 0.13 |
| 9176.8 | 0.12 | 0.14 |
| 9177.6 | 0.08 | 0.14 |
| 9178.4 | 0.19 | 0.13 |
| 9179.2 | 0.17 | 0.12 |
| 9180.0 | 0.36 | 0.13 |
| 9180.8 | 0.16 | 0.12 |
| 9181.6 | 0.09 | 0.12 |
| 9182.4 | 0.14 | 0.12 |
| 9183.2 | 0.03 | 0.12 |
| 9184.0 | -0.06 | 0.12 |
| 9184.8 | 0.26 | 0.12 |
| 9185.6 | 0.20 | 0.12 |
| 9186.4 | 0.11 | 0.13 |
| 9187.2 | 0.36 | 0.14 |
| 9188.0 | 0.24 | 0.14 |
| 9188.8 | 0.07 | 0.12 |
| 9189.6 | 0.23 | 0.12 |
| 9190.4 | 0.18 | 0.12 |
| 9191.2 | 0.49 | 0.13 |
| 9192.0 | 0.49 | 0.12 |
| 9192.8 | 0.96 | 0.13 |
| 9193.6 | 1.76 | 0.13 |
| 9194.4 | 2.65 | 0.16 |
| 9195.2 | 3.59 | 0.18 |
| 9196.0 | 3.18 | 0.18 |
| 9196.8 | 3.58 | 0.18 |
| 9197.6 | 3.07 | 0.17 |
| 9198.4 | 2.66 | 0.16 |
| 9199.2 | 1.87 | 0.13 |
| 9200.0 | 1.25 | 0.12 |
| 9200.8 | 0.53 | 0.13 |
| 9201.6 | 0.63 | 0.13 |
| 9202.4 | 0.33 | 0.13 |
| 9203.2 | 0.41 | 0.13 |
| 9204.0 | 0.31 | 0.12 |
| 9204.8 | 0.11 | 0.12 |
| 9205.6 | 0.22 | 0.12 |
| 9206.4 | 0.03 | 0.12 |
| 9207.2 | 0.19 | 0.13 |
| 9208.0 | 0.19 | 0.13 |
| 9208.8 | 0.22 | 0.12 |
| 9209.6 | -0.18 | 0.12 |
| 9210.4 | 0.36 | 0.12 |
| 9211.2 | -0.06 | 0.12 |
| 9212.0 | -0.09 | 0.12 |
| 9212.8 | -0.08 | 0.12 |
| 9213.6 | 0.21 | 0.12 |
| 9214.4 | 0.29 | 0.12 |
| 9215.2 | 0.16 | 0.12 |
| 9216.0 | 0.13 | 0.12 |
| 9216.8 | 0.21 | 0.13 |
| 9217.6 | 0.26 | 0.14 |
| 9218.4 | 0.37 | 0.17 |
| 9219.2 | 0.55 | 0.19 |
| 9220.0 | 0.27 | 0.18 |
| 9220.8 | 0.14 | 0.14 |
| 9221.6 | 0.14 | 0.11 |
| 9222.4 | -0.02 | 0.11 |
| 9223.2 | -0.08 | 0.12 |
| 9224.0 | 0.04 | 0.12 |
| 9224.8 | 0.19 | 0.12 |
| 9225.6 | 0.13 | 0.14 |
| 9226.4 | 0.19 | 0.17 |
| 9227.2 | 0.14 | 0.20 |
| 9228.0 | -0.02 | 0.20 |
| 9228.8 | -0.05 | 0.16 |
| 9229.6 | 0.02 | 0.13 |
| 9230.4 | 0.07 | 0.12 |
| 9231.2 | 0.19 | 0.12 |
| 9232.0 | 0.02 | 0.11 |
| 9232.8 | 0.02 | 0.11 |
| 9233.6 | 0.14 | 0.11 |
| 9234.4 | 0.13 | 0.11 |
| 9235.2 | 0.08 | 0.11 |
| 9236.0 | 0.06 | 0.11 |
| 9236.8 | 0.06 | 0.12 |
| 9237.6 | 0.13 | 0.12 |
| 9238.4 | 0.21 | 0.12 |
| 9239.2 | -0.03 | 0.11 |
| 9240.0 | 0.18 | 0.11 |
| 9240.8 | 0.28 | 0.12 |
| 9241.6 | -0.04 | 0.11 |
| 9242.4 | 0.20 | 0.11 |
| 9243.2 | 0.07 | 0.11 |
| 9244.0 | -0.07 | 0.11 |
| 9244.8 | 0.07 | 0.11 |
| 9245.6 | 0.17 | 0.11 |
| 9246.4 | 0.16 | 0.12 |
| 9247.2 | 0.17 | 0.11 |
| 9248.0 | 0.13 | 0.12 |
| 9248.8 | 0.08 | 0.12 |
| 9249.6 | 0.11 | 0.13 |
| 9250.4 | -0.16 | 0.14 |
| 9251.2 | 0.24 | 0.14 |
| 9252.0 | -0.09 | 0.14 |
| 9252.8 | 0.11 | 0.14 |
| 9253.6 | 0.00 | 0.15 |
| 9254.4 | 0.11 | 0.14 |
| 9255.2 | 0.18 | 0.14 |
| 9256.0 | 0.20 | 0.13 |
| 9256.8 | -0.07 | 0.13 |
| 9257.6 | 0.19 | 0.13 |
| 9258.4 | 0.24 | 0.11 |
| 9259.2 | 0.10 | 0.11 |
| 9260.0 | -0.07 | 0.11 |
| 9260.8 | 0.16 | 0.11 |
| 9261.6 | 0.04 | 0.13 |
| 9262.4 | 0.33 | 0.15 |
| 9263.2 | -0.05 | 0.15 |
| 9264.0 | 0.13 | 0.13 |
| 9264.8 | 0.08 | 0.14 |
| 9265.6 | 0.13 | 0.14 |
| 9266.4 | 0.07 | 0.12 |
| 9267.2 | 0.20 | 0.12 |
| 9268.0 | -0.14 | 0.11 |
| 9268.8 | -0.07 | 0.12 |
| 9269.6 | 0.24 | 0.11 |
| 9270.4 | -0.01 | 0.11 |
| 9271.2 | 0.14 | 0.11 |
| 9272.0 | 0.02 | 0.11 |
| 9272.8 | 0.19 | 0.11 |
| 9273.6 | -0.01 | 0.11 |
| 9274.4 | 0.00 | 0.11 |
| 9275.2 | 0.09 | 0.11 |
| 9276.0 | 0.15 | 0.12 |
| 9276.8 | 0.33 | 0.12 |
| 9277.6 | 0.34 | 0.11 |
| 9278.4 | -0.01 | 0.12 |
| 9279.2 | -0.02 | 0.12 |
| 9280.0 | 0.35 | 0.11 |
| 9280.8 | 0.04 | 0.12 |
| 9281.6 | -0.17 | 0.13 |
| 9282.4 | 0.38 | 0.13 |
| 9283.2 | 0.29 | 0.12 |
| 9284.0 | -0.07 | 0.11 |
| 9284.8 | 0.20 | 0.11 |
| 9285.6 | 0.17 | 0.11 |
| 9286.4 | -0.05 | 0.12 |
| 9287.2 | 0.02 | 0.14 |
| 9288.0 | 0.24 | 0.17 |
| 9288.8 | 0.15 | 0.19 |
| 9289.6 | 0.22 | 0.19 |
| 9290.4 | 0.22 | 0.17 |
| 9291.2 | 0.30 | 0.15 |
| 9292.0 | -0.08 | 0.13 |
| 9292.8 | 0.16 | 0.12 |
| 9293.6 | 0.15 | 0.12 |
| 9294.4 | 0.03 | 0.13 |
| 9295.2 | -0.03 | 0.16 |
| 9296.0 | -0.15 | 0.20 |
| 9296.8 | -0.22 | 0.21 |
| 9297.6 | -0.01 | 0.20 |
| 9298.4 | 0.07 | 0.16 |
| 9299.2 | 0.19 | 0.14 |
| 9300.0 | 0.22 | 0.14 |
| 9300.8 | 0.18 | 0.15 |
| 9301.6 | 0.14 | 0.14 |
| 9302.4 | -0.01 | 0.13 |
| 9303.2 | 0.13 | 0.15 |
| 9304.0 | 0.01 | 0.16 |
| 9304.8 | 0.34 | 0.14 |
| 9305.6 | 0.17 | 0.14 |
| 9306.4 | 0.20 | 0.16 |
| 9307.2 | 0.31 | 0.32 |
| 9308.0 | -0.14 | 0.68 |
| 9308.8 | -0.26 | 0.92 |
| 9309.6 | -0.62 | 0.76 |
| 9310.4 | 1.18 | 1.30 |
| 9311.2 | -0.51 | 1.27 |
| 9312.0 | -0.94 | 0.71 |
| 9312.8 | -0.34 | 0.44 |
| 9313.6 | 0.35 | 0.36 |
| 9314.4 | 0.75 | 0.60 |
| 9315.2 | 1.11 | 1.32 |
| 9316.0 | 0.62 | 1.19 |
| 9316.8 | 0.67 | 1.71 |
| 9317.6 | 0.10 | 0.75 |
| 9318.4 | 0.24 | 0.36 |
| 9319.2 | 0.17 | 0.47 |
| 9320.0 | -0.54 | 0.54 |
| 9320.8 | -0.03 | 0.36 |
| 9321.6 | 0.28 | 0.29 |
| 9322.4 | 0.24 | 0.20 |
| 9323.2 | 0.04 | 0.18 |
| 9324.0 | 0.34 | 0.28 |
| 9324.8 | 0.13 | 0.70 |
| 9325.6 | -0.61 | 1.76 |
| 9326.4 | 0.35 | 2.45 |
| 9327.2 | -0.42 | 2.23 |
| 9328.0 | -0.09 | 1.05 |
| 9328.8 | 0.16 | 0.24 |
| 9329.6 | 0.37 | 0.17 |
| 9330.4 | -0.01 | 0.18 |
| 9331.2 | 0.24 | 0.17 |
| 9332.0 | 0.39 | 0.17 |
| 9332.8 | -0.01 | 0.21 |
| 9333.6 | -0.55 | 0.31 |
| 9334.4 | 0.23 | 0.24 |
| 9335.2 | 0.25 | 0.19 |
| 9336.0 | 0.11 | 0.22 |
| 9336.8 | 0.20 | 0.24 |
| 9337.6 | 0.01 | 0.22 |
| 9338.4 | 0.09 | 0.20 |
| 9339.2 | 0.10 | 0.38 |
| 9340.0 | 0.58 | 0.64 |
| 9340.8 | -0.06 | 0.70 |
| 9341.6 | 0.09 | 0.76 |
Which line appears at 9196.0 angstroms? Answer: [O III]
